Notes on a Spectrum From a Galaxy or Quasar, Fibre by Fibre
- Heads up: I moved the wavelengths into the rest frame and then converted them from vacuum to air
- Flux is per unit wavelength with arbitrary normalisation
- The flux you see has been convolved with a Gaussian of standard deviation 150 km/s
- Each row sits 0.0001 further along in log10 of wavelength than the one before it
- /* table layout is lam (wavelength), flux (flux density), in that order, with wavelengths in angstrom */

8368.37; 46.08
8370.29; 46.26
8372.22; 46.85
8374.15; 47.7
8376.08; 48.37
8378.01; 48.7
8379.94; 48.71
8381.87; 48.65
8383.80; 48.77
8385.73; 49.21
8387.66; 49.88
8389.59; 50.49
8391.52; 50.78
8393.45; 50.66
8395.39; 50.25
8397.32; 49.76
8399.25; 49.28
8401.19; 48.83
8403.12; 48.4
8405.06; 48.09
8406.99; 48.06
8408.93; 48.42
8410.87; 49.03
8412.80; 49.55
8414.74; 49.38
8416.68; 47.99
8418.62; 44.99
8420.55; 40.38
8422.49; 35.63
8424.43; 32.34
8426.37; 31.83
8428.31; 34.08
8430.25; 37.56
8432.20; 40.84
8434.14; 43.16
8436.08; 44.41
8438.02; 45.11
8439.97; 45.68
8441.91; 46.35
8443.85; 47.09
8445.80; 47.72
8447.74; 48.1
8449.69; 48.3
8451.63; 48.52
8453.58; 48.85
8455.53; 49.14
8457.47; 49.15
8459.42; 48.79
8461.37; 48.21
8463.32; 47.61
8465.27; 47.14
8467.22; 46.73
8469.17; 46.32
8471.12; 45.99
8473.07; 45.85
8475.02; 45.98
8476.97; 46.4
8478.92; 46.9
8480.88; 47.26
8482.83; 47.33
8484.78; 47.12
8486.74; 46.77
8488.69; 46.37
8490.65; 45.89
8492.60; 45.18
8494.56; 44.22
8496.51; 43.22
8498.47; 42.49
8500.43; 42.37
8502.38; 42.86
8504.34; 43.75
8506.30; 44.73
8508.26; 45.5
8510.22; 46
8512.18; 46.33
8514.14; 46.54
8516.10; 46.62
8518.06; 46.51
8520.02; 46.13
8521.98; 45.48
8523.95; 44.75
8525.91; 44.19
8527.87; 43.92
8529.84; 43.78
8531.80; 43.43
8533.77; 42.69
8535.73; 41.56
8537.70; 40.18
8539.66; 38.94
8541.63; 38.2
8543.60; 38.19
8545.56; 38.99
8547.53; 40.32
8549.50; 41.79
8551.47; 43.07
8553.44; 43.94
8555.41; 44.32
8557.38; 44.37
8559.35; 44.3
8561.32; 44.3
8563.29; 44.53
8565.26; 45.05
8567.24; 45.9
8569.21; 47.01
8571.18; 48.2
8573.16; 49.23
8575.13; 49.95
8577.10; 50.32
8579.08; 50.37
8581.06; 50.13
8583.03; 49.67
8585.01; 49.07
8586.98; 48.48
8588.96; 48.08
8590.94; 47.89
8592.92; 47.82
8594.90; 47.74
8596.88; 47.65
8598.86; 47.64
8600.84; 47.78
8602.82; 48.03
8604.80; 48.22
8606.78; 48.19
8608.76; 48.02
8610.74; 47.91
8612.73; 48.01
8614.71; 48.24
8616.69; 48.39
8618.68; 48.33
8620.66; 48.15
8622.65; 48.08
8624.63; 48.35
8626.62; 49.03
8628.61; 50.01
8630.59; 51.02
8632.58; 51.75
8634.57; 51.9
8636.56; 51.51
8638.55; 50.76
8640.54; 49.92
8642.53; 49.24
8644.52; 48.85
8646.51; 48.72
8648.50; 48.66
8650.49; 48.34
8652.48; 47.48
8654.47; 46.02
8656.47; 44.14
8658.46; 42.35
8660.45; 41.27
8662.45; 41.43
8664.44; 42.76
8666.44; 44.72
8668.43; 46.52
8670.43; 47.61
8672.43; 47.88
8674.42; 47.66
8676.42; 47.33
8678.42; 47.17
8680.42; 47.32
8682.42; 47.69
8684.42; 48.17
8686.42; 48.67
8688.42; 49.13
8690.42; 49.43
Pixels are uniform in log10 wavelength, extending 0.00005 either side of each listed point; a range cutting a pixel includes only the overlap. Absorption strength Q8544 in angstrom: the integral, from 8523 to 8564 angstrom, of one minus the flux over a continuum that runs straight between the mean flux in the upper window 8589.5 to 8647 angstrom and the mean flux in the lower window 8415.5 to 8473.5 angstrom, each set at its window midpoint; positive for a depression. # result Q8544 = 4.0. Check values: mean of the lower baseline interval 44.5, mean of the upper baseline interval 48.9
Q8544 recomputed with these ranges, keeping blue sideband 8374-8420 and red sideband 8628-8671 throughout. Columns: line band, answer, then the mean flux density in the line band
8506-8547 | 4.0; 43.4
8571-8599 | -0.6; 48.9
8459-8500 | 1.9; 46.2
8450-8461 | -0.1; 48.8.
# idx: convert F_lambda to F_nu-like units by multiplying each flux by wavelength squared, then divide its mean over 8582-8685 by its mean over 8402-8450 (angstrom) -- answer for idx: 1.1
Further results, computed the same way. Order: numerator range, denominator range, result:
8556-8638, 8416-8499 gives 1.11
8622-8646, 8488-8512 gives 1.16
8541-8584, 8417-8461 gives 1.06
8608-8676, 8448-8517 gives 1.07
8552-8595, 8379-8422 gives 1.02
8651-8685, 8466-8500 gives 1.04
